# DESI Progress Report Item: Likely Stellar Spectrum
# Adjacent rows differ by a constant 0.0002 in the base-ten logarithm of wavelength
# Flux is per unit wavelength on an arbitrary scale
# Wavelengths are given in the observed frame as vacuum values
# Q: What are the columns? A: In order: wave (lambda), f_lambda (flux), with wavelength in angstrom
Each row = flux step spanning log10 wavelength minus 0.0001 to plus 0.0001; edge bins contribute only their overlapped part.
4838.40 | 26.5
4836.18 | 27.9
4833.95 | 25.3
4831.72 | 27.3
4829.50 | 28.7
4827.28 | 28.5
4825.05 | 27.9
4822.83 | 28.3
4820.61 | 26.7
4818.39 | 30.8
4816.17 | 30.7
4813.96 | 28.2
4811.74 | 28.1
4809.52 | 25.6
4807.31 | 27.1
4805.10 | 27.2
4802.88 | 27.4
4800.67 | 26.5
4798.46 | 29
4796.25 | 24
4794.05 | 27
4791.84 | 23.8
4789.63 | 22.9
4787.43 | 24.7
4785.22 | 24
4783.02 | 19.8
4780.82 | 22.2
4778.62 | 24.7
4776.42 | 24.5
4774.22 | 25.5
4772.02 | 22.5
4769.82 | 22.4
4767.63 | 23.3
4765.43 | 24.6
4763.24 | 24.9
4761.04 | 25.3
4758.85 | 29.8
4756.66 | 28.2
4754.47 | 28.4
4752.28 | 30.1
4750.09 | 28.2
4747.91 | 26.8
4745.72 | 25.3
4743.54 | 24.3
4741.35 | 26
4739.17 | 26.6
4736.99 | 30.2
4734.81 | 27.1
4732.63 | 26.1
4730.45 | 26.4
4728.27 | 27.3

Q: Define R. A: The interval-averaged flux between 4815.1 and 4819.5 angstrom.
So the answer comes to 30.7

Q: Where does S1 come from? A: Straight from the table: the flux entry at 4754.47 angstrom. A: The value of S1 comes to 28.4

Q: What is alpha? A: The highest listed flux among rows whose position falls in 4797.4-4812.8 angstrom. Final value 29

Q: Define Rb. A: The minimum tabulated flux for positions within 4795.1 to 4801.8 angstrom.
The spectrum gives 24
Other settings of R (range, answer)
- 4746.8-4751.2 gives 27.5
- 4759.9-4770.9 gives 24.1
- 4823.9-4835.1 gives 27.5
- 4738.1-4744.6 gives 25.6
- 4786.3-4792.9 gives 23.8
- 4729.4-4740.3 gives 27.3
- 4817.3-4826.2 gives 28.4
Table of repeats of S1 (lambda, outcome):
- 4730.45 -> 26.4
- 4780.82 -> 22.2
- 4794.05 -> 27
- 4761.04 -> 25.3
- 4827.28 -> 28.5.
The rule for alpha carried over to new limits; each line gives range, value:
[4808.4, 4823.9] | 30.8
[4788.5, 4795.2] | 27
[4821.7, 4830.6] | 28.7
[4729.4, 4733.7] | 26.4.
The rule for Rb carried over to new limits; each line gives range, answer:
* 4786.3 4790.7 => 22.9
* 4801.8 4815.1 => 25.6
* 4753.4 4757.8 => 28.2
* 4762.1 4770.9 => 22.4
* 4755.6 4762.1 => 25.3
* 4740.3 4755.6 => 24.3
